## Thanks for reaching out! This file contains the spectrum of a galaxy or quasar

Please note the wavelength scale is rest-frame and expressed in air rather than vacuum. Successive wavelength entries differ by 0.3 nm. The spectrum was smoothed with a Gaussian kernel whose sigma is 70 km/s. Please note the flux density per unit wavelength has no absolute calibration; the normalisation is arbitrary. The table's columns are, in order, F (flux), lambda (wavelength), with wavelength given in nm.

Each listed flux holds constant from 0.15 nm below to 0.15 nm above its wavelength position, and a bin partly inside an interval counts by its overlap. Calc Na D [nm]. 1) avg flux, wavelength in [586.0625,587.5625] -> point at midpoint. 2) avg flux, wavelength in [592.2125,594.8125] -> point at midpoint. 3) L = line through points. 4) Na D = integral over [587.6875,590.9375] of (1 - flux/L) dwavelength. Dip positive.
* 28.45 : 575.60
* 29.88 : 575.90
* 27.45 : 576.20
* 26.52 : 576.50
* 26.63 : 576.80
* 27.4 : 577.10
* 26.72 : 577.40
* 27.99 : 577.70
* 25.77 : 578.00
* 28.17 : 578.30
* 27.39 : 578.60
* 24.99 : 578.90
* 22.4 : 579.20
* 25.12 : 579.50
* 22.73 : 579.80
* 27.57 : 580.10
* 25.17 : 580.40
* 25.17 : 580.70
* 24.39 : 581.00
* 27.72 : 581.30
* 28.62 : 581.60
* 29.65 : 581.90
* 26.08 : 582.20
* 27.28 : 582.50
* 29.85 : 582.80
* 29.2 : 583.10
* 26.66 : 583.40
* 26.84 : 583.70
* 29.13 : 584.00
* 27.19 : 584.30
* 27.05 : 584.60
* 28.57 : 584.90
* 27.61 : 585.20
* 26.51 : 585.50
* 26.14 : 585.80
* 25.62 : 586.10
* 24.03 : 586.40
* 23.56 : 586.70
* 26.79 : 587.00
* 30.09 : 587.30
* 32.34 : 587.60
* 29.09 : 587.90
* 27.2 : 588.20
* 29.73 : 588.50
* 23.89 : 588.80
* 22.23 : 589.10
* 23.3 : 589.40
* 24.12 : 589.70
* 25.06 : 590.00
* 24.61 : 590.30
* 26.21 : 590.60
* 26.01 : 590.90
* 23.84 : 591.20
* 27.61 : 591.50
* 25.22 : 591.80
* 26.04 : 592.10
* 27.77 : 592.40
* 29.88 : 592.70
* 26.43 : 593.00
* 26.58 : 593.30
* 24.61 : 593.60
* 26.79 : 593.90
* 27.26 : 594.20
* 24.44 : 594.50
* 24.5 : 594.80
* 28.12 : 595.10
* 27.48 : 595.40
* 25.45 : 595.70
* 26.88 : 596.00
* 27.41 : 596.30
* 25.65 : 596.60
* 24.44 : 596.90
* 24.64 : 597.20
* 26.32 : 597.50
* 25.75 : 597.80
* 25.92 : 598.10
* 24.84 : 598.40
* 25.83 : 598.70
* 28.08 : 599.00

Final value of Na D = 0.10 nm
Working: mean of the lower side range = 26.5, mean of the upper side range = 26.6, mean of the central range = 25.7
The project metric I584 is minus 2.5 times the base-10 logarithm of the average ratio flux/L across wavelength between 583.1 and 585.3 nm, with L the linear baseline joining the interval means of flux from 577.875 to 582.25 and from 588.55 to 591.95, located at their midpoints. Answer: -0.09 mag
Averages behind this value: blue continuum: 26.1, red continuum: 24.9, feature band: 27.7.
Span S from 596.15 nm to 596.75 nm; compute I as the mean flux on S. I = 26.5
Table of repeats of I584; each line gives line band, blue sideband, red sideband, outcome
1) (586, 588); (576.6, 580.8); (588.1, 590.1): -0.089 mag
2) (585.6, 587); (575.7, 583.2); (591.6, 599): 0.061 mag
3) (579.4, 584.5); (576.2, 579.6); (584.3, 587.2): -0.026 mag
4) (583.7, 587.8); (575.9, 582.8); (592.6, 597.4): -0.035 mag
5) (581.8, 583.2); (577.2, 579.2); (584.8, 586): -0.058 mag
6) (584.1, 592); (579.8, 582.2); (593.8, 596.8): 0.007 mag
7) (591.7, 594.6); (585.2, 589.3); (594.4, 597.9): -0.015 mag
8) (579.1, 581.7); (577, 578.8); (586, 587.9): 0.073 mag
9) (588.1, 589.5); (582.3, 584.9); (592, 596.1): 0.082 mag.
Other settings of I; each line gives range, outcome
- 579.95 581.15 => 25.6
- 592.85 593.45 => 26.5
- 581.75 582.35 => 27.9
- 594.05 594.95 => 25.4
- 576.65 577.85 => 27.2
